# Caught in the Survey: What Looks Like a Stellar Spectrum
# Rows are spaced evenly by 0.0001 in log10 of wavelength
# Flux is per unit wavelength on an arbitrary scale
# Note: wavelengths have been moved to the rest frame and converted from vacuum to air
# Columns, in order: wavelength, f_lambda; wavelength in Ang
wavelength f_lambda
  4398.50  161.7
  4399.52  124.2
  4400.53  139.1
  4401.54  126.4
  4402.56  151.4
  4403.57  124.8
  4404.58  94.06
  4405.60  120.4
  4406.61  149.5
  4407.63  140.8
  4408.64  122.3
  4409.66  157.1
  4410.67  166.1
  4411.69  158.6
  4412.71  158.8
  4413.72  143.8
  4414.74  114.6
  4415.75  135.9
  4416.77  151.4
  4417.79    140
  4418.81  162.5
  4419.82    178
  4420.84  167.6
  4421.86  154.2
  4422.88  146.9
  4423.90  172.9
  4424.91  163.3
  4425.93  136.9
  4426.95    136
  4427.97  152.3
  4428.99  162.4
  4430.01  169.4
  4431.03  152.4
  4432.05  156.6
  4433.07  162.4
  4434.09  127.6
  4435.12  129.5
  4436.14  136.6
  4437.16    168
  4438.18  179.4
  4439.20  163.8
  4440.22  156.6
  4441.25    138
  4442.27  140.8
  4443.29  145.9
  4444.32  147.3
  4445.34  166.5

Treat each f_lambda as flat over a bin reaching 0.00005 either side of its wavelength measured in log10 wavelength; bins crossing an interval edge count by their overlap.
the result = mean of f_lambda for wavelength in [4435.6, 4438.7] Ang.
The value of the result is 161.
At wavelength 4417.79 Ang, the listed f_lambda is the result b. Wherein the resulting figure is 140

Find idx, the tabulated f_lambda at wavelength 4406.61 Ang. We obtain 149.5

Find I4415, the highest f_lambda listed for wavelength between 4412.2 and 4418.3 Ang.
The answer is 158.8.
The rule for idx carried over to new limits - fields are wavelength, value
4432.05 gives 156.6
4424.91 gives 163.3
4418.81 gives 162.5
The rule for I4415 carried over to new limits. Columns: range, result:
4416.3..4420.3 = 178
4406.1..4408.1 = 149.5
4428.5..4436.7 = 169.4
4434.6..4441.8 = 179.4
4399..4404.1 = 151.4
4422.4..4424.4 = 172.9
